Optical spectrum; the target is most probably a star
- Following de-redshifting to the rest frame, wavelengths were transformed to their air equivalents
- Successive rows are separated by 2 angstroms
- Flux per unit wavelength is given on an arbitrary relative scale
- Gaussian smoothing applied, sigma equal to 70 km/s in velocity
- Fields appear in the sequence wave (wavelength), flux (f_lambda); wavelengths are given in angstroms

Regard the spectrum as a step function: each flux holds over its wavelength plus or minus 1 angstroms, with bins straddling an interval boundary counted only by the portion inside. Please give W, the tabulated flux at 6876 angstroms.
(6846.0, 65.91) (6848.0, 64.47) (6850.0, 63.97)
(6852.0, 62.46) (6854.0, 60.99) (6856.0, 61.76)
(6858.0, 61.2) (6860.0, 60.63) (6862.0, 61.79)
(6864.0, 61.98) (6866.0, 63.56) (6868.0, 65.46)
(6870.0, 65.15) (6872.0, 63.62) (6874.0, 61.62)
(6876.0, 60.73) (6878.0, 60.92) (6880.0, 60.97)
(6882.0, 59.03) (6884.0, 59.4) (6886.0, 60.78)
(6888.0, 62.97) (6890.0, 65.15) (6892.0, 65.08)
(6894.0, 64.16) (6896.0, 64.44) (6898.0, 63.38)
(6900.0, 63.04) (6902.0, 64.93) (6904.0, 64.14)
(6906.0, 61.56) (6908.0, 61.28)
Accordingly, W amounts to 60.73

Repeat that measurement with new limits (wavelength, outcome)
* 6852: 62.46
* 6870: 65.15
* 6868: 65.46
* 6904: 64.14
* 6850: 63.97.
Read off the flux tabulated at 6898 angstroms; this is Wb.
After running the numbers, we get 63.38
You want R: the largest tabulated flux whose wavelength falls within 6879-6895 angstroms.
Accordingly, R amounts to 65.15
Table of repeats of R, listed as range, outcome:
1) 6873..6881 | 61.62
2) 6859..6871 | 65.46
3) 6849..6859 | 63.97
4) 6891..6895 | 65.08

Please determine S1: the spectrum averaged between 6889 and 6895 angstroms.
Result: 64.8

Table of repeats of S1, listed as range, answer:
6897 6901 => 63.2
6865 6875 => 63.9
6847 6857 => 62.7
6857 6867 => 61.8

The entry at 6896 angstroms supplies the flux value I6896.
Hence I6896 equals 64.44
